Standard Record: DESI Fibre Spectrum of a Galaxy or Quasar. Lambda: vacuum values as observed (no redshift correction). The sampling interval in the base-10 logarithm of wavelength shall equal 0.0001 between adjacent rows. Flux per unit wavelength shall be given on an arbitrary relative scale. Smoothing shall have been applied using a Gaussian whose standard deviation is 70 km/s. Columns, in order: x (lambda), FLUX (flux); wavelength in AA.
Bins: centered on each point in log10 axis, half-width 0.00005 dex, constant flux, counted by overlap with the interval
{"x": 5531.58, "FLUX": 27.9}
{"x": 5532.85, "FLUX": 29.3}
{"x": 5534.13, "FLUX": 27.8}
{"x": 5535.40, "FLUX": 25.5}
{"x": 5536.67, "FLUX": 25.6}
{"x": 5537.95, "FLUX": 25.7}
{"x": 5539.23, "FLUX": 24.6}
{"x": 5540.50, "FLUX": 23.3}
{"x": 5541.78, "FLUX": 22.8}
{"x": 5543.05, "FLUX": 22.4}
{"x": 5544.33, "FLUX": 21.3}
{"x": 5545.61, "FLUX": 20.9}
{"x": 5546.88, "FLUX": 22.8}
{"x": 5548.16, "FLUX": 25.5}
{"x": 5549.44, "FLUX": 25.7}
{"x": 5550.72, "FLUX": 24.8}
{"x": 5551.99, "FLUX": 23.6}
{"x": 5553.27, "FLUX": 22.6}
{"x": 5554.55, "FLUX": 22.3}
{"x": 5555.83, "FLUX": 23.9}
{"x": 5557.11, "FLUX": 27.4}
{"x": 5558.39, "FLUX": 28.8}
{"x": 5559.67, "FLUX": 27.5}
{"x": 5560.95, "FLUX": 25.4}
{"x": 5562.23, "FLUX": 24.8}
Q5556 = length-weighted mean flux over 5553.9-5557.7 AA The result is 24.5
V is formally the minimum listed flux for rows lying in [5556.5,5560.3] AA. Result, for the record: 27.4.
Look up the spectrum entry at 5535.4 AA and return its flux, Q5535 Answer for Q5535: 25.5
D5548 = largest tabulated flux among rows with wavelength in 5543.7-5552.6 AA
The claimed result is 25.7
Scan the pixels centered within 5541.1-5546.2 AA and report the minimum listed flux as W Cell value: 20.9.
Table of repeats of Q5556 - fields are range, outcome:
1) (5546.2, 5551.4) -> 24.7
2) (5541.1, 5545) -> 22.1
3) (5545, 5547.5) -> 21.9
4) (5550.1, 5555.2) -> 23.3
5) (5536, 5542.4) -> 24.4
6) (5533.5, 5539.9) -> 25.8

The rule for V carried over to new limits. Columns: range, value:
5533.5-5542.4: 22.8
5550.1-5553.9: 22.6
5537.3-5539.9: 24.6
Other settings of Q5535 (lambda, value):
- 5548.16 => 25.5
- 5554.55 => 22.3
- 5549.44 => 25.7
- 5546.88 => 22.8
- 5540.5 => 23.3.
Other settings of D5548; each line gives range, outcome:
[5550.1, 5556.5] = 24.8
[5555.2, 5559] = 28.8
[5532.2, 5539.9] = 29.3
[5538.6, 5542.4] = 24.6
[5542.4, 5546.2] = 22.4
